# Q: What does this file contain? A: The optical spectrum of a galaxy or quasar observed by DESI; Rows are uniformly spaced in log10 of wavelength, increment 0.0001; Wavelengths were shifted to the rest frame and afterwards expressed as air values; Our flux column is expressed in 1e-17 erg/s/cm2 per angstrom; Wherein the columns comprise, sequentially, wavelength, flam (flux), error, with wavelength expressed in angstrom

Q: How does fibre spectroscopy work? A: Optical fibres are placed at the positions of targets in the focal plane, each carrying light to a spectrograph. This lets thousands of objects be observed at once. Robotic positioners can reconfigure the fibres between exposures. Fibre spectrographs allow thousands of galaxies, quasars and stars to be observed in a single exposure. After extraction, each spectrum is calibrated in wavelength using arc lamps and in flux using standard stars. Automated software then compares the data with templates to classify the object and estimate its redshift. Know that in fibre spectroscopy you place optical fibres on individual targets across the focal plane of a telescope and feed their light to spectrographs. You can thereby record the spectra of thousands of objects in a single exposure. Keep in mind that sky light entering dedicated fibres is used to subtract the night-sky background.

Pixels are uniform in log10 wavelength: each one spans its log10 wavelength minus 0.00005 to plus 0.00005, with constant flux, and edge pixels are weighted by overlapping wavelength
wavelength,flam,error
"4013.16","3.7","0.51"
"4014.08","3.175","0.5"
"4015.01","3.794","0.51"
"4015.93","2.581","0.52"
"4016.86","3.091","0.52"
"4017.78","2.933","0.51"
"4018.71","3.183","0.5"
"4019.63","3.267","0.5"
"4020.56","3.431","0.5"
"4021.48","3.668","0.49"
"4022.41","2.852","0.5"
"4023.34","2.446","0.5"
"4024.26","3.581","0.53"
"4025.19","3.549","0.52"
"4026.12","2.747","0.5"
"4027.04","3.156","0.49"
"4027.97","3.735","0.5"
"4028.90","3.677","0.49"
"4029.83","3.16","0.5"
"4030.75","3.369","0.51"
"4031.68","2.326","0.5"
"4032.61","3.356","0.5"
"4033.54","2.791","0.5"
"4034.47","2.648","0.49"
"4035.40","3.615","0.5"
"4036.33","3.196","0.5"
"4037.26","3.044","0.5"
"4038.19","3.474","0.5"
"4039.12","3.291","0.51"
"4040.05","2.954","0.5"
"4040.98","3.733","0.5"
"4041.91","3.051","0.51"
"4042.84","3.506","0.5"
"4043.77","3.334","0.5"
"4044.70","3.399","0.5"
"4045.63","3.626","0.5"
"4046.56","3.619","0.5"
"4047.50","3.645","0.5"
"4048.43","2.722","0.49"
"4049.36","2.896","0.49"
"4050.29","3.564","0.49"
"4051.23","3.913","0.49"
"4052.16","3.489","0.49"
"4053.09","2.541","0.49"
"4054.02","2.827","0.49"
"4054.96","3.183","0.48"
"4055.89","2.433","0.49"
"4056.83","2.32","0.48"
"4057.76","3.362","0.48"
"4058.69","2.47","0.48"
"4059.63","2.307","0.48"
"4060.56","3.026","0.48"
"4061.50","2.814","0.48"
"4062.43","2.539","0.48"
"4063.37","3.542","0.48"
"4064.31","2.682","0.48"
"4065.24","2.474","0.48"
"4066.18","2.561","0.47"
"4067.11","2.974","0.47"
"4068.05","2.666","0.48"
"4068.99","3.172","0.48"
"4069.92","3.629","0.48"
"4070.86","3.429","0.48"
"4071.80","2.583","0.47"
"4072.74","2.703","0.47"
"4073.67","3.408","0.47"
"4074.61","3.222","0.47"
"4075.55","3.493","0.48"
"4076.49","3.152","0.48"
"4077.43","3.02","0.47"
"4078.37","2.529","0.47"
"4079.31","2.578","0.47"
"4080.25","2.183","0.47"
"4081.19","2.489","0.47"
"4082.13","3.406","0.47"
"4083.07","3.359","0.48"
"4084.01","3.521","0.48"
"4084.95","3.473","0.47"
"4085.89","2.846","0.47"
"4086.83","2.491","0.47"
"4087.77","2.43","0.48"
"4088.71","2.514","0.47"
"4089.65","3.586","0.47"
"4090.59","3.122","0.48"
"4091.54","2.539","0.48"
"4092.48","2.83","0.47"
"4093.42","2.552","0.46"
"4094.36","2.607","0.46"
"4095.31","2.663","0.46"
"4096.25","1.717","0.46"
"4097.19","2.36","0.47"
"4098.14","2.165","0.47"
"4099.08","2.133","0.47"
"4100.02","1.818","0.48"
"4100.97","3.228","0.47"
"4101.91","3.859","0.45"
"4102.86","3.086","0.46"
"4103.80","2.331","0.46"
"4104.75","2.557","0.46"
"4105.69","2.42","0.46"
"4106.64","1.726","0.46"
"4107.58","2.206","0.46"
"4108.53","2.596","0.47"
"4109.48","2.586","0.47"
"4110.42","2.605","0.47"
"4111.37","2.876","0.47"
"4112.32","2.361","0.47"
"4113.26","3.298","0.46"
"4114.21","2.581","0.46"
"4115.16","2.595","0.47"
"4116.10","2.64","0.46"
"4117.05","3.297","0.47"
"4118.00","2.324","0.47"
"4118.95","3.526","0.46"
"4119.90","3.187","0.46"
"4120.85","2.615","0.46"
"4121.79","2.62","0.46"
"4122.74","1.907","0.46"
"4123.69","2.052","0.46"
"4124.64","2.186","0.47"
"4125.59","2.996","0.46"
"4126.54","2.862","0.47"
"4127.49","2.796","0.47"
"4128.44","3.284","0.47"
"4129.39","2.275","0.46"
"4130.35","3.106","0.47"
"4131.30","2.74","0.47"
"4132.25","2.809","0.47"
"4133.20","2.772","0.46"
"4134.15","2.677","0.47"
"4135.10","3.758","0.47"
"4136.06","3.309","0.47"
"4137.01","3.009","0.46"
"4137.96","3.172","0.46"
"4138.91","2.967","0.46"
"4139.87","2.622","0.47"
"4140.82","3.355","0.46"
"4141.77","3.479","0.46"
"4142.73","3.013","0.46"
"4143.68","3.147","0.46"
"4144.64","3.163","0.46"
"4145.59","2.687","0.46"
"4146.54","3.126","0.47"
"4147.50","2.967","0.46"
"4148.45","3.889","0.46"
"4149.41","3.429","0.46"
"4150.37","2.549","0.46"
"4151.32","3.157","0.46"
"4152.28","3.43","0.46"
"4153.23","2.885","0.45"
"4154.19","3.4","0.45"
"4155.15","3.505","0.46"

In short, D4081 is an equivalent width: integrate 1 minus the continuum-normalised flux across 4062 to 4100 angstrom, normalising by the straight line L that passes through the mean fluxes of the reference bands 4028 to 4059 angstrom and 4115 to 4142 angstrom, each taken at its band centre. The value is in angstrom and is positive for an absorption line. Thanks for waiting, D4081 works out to 2.7 angstrom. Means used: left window 3.18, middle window 2.82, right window 2.86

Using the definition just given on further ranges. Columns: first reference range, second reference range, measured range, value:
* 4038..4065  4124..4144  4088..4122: 4.0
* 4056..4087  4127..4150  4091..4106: 2.1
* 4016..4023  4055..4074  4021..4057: -2.1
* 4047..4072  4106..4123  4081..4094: -0.7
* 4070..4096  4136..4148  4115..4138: 1.6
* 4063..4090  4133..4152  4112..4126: 1.8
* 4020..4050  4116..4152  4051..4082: 2.4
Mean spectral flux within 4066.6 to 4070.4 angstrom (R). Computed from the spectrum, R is 3.11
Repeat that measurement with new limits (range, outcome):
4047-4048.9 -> 3.18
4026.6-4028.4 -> 3.44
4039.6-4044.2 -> 3.32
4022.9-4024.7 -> 3.02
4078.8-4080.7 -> 2.38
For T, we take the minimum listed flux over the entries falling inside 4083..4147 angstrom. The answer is 1.717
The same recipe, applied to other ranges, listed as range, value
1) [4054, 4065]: 2.307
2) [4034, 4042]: 2.648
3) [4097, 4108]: 1.726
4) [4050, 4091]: 2.183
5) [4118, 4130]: 1.907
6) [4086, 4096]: 2.43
